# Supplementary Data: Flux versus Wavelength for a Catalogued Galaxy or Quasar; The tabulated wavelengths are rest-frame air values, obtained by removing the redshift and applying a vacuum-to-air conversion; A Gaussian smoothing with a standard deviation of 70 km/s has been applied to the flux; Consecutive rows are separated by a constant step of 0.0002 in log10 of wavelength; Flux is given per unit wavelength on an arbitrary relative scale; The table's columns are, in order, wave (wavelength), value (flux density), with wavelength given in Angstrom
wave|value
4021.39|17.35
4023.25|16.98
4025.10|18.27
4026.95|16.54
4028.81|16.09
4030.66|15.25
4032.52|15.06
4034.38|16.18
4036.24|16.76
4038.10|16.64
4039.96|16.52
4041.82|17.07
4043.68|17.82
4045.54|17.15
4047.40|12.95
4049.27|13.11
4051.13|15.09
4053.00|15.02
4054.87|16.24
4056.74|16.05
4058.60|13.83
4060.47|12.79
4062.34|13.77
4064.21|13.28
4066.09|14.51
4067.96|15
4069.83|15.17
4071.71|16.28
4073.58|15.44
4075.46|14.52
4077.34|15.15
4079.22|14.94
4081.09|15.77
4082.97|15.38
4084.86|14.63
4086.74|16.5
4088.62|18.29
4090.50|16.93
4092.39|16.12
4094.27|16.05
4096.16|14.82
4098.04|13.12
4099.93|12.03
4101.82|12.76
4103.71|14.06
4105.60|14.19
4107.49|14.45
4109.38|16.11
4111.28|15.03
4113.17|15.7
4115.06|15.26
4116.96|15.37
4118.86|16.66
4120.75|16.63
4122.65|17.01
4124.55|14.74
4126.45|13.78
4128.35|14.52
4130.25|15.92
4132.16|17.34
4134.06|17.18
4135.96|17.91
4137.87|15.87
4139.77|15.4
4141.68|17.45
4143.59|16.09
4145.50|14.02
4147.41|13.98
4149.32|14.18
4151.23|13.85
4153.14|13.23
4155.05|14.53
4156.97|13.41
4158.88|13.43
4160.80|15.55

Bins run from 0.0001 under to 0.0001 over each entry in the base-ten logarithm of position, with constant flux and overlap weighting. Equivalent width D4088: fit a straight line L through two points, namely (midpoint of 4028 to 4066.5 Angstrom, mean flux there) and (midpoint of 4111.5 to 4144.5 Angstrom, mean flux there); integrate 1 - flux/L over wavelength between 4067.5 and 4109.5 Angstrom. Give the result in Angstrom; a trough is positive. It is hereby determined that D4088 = 1.5 Angstrom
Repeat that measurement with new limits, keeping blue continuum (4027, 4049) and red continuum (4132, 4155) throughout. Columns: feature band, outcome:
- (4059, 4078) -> 1.6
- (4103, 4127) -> 0.4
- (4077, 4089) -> 0.1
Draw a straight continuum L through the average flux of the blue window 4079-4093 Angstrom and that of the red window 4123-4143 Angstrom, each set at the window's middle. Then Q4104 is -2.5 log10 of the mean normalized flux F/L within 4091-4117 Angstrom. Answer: 0.101 mag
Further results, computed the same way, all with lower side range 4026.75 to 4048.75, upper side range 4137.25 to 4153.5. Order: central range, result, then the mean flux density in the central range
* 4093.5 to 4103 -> 0.13 mag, 13.7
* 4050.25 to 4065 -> 0.10 mag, 14.5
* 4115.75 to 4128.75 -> -0.03 mag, 15.6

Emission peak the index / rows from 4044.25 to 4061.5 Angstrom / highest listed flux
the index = 17.15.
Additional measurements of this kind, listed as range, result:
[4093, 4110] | 16.11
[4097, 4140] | 17.91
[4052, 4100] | 18.29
